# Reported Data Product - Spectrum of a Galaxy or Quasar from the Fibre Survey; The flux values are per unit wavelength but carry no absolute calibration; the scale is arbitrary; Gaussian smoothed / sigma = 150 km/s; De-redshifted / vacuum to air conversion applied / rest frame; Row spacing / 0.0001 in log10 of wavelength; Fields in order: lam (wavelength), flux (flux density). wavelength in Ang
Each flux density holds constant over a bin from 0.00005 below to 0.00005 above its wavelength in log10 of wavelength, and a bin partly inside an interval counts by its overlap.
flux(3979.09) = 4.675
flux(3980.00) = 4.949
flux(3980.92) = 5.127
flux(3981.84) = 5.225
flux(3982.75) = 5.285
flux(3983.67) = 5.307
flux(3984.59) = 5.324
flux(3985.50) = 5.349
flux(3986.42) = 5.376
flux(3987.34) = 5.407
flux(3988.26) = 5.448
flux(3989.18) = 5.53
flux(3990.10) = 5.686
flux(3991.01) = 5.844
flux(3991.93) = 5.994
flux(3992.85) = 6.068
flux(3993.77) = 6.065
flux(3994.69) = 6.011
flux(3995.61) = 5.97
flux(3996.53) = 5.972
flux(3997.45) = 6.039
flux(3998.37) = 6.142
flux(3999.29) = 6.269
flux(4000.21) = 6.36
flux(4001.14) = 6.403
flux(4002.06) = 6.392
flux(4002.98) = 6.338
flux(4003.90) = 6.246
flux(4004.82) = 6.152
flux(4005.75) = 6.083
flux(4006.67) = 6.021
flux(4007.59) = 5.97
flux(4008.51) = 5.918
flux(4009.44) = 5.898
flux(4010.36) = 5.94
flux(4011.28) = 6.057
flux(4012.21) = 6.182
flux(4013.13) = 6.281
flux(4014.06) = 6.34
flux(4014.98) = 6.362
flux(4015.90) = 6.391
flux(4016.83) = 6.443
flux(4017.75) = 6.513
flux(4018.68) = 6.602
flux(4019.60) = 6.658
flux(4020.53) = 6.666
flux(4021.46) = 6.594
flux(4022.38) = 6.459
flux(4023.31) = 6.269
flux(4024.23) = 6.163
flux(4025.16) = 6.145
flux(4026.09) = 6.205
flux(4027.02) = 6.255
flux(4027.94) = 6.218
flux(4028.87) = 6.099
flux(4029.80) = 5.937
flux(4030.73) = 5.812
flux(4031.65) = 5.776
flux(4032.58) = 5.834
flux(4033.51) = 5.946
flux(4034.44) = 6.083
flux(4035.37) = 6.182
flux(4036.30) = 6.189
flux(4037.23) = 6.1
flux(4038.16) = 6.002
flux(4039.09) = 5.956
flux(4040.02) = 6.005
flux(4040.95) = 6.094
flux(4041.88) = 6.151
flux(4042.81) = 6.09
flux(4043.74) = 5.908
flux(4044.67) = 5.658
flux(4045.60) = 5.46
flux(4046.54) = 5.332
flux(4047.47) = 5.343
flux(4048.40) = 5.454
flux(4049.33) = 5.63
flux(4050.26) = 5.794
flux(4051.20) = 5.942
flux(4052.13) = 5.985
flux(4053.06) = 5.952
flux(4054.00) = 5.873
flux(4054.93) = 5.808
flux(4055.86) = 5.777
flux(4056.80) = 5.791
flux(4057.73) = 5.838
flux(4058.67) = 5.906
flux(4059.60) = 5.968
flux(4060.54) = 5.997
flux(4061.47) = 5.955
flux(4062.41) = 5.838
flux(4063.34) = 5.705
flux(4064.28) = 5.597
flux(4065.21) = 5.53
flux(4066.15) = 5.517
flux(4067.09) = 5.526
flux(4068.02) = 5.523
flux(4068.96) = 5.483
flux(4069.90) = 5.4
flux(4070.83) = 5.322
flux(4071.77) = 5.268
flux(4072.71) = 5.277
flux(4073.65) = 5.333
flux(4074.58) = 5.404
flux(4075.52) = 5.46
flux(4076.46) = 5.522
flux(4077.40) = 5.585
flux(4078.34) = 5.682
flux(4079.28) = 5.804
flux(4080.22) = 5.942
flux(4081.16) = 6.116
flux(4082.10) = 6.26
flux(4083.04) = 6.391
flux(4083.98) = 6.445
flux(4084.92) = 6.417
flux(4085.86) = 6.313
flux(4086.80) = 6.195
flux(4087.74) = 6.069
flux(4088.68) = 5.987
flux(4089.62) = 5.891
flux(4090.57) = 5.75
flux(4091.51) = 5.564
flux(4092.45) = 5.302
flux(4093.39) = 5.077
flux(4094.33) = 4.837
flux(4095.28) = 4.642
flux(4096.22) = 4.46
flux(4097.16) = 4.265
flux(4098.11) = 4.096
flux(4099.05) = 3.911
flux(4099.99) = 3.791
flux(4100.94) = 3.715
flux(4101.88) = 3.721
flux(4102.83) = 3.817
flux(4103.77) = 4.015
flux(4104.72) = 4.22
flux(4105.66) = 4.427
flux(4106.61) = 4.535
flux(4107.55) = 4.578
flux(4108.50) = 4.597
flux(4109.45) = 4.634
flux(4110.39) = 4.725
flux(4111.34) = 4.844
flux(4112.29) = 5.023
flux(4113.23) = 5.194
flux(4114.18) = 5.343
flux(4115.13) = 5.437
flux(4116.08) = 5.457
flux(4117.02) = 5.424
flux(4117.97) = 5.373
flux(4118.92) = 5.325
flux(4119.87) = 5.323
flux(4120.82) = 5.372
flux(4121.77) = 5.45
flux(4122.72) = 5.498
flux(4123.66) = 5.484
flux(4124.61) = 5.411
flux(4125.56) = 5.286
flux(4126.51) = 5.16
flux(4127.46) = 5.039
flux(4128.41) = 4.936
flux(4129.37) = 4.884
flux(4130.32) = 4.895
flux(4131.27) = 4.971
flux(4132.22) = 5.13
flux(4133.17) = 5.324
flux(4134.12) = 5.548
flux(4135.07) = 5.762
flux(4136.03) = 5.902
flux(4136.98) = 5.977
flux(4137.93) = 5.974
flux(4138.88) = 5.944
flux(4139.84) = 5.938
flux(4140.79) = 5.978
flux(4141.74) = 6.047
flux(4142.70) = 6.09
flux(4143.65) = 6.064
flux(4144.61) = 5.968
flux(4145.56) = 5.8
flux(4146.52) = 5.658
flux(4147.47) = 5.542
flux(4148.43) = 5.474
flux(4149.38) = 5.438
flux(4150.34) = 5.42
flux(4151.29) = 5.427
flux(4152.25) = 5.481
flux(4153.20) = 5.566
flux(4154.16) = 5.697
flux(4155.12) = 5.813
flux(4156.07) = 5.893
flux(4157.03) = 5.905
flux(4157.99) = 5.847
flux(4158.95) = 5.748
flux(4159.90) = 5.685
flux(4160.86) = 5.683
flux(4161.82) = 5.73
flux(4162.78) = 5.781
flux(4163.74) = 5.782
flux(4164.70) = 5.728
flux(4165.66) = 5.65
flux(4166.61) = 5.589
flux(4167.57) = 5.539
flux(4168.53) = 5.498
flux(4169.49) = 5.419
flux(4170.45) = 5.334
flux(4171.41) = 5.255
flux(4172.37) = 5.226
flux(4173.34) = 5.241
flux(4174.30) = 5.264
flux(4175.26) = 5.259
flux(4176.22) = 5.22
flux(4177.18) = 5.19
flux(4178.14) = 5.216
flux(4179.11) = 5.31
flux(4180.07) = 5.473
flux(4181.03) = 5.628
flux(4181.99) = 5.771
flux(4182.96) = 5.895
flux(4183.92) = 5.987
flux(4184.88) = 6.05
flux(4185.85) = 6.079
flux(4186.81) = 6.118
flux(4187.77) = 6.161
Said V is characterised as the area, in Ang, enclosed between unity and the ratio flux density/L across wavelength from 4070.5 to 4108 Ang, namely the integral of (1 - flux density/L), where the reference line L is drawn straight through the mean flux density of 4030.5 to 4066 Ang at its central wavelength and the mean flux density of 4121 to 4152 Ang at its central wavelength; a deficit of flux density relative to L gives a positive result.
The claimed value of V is 3.5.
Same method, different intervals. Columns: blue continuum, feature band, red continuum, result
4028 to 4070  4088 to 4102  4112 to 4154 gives 2.2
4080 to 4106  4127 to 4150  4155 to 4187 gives -0.8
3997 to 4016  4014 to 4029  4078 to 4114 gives -1.0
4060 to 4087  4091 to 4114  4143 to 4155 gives 4.8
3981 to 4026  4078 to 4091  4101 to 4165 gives -1.1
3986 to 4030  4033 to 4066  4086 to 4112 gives -2.1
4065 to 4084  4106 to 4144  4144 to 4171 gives 2.0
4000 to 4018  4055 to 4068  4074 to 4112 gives -0.5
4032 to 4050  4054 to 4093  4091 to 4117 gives -4.2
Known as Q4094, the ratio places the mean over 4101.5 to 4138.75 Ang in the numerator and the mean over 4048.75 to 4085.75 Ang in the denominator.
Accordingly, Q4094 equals 0.88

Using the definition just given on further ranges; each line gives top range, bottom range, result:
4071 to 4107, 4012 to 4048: 0.85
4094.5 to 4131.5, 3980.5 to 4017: 0.81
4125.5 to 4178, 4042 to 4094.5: 0.97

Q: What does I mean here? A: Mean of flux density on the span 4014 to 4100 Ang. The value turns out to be 5.8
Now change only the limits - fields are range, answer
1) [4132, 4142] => 5.79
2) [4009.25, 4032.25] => 6.25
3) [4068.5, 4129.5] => 5.19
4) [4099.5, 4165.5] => 5.32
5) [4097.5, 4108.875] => 4.12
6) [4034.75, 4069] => 5.81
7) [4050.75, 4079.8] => 5.66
